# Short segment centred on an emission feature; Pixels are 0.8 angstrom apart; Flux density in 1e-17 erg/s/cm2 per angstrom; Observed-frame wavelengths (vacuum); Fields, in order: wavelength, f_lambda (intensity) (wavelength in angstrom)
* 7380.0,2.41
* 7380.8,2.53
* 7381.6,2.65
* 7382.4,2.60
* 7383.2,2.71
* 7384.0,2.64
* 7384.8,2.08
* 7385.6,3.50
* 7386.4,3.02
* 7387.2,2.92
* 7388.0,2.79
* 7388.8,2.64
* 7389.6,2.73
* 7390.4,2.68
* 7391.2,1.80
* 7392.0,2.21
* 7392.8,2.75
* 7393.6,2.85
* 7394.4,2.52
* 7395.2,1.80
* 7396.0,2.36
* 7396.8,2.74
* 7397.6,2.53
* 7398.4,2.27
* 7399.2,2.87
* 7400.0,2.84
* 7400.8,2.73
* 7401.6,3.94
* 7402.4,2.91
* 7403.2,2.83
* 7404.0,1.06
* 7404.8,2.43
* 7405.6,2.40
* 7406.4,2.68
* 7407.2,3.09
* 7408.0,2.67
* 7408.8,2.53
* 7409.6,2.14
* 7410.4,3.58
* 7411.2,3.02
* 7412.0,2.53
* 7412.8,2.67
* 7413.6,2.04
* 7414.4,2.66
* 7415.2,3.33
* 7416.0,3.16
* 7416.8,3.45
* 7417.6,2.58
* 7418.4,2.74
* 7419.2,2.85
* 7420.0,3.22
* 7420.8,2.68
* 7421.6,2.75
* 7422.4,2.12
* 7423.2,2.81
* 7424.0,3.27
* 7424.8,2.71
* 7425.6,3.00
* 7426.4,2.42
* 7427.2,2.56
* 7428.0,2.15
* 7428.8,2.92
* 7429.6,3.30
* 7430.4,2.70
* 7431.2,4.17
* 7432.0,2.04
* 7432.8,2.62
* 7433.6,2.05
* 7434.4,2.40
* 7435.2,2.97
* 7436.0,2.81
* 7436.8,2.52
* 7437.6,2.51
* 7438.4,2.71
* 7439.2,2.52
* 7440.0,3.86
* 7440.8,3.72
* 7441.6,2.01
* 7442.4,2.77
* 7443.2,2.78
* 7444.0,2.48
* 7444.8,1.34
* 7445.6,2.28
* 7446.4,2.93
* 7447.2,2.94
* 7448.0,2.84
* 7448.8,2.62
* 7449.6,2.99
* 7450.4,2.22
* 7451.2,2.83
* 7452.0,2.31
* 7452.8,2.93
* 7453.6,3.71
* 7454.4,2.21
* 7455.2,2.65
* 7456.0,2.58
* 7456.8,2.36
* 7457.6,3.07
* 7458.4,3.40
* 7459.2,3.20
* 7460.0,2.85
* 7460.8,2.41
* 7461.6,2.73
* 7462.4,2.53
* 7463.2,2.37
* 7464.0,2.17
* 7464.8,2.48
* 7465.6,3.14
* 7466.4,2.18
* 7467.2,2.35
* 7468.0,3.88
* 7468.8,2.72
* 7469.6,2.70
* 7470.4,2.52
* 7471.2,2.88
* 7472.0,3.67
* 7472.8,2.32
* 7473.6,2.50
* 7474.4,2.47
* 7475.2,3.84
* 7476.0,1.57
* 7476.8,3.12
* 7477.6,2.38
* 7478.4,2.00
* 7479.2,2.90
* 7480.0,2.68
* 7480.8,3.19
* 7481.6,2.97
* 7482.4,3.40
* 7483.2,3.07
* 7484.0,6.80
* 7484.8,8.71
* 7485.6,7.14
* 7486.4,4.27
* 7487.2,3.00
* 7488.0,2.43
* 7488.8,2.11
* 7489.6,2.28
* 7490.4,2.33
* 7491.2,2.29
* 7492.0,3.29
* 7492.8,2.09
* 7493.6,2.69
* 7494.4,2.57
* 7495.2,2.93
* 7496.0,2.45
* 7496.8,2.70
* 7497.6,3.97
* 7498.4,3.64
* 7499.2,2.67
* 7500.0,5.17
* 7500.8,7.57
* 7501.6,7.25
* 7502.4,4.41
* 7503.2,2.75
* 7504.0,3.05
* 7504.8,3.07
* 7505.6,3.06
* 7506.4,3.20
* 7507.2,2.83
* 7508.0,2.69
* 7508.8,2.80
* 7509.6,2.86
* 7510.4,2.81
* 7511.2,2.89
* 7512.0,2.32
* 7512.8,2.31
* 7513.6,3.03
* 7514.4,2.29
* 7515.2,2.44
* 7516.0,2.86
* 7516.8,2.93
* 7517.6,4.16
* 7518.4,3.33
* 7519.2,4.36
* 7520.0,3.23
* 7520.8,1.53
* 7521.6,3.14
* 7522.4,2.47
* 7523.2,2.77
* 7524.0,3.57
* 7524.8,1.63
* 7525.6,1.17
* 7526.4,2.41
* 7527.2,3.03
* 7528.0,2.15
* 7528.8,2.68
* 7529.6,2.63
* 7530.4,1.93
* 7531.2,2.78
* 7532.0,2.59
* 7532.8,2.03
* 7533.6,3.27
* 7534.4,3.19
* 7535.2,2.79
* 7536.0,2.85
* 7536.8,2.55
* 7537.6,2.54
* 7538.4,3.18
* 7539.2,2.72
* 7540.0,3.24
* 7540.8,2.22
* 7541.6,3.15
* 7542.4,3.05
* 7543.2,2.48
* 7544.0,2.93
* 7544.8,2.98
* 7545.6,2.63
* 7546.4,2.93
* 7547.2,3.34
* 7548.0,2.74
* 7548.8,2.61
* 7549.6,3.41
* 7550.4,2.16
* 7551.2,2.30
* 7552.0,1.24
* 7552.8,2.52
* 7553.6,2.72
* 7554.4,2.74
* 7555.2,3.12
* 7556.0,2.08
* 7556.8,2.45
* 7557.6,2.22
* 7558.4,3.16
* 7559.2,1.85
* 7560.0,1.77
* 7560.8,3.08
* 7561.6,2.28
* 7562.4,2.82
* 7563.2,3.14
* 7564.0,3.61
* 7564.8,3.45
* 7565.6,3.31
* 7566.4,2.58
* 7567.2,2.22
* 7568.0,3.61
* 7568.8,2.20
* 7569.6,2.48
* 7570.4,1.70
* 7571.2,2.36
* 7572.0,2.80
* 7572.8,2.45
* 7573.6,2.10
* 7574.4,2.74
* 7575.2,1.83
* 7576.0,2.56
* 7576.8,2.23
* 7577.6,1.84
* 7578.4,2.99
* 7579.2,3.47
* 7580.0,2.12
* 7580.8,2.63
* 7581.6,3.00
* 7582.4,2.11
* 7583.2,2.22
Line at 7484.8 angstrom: [S II]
